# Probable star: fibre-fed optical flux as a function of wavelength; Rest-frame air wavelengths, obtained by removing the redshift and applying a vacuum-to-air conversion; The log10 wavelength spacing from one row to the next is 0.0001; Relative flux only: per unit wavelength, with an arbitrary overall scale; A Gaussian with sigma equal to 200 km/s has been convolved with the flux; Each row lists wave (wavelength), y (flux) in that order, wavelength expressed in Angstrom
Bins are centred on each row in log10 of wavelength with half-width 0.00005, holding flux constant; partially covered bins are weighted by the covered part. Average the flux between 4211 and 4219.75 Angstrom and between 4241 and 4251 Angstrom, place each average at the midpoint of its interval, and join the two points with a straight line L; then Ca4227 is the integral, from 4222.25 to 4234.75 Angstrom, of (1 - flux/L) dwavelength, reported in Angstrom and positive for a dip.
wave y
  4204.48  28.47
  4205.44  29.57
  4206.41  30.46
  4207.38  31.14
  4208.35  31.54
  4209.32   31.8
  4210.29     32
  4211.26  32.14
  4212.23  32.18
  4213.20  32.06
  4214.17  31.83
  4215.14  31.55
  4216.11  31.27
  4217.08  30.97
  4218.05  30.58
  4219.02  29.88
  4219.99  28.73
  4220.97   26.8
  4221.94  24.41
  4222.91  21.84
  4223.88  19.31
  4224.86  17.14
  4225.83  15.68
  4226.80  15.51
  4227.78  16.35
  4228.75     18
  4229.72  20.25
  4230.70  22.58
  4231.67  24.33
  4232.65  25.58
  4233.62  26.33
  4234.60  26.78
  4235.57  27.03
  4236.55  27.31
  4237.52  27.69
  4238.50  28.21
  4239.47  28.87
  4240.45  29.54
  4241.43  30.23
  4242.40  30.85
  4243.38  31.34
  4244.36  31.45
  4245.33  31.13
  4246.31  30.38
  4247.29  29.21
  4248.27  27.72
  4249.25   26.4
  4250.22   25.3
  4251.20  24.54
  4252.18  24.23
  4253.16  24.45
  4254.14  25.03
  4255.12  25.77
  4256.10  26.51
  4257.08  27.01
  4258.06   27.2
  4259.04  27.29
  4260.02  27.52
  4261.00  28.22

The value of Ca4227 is 4.0 Angstrom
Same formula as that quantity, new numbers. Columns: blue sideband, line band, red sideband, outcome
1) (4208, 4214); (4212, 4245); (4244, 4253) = 4.05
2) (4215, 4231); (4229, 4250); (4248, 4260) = -2.39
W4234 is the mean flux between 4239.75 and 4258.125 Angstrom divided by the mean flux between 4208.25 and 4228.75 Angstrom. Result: 1.05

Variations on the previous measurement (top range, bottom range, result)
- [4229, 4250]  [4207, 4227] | 1.00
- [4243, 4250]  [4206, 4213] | 0.93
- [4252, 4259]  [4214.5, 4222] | 0.88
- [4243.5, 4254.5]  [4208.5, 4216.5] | 0.86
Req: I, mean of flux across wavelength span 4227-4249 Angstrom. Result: 26.7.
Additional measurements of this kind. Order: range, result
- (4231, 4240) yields 26.8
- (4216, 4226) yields 25.2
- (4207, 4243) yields 26.7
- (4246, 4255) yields 26.3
